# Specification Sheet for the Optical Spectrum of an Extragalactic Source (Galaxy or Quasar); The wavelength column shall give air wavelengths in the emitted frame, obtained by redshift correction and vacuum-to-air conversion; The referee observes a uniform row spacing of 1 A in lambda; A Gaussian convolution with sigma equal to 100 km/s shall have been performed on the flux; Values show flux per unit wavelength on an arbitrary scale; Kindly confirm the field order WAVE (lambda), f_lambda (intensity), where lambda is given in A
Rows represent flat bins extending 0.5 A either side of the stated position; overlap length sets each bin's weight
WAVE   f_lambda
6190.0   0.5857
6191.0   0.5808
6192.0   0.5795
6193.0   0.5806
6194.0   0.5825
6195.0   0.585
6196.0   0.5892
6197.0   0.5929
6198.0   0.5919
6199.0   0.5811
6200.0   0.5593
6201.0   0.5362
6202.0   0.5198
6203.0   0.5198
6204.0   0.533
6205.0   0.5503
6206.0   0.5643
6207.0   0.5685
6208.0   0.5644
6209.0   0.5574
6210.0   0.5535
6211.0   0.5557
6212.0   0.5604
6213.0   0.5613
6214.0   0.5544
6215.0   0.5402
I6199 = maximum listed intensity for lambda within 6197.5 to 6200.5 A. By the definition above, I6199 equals 0.5919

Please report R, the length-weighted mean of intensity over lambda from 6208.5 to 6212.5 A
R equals 0.557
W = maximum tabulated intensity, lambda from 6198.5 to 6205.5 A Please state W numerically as 0.5811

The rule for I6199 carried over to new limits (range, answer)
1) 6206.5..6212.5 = 0.5685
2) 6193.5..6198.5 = 0.5929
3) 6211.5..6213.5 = 0.5613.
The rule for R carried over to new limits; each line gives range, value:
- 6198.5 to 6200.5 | 0.57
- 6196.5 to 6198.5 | 0.592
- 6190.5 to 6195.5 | 0.582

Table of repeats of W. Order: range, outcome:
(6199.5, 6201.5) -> 0.5593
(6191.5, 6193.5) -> 0.5806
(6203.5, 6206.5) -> 0.5643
